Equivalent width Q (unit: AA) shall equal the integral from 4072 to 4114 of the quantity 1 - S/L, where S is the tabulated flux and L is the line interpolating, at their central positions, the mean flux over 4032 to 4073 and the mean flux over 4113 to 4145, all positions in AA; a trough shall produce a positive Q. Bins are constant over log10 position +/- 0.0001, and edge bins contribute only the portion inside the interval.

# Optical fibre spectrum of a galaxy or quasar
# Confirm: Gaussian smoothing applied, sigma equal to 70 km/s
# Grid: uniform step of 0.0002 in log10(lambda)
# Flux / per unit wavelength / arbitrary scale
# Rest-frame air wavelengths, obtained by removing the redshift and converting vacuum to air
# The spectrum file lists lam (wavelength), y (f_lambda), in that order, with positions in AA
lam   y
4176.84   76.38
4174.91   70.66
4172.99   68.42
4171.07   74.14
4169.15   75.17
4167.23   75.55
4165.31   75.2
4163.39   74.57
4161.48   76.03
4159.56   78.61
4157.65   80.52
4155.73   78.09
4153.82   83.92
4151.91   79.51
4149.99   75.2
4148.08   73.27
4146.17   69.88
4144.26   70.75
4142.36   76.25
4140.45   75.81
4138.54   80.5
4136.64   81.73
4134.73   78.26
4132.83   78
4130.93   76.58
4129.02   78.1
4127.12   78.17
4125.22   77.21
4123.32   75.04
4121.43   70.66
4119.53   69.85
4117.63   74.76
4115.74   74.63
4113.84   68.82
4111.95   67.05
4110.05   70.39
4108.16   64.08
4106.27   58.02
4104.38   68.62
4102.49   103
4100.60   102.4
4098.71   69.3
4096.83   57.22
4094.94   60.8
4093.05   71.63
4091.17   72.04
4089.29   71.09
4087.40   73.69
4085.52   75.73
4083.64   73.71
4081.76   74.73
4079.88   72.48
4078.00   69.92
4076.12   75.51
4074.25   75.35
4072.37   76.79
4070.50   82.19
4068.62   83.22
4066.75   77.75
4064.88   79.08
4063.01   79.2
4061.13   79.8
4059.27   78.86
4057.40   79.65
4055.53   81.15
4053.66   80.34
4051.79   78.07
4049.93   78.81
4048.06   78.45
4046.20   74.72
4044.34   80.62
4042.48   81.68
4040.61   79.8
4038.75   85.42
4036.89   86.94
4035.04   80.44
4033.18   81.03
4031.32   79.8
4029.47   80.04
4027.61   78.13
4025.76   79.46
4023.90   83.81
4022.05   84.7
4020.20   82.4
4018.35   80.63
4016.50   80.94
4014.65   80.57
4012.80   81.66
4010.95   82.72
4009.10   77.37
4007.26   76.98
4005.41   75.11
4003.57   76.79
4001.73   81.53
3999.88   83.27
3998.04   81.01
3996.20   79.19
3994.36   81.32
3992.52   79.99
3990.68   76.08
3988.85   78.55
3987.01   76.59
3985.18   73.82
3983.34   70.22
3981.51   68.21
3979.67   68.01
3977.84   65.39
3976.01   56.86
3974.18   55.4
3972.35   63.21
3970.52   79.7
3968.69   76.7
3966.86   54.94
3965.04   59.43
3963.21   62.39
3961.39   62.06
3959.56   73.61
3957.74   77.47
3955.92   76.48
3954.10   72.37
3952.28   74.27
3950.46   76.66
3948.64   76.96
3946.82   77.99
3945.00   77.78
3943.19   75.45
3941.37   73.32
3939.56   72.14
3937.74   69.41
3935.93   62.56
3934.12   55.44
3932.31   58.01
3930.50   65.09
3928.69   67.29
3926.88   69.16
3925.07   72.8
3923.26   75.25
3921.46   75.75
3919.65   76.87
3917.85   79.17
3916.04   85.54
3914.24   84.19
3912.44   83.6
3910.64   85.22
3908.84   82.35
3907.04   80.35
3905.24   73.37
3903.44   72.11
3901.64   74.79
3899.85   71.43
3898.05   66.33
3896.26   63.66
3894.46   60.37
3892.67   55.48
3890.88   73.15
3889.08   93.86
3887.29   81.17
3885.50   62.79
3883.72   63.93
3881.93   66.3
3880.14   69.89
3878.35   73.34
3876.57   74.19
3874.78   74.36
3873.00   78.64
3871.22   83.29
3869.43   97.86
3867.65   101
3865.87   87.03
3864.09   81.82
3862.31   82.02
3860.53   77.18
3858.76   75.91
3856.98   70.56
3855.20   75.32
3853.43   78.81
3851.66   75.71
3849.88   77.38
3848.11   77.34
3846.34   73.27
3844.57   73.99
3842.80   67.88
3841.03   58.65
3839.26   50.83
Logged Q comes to 2.7 AA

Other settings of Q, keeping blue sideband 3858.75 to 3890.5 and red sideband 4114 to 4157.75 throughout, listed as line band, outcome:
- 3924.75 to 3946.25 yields 2.8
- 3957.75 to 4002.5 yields 3.8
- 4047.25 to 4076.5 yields -0.8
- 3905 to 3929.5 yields 0.2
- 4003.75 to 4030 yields -0.9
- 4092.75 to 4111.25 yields 1.0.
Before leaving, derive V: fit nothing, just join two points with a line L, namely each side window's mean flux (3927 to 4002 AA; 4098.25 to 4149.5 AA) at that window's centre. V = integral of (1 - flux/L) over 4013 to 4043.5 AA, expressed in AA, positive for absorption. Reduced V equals -3.7 AA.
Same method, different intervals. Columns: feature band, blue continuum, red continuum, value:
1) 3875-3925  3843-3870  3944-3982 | 0.8 AA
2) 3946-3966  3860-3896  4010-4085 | 1.6 AA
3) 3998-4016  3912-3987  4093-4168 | -1.9 AA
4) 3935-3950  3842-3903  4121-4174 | 0.4 AA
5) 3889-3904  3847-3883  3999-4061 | 2.0 AA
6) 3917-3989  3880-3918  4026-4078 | 5.7 AA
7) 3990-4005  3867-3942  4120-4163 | -1.0 AA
